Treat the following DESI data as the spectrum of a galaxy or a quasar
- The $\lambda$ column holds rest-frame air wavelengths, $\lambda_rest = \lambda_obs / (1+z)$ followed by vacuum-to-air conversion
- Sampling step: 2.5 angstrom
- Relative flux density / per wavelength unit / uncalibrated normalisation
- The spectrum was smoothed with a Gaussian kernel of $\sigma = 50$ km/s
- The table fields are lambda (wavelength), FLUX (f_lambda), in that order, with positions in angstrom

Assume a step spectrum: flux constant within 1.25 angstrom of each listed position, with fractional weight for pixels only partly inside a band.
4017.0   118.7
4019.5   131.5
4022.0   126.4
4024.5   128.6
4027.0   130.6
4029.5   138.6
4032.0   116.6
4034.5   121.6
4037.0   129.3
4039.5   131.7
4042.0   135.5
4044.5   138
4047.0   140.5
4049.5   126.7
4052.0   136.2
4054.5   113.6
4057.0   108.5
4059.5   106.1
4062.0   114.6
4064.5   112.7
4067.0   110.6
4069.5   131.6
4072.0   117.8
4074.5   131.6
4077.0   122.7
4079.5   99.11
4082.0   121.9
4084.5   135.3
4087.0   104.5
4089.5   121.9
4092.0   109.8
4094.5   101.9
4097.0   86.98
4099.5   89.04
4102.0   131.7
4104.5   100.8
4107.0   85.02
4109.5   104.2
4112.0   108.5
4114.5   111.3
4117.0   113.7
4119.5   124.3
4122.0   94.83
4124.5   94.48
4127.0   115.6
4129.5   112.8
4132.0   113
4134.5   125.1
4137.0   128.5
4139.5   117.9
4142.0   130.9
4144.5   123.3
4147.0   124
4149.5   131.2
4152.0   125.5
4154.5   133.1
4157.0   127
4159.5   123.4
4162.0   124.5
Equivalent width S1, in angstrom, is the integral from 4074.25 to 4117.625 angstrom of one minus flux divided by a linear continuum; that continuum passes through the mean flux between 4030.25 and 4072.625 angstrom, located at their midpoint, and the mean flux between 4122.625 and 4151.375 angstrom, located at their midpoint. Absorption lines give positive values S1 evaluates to 4.2 angstrom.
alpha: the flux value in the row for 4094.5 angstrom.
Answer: 101.9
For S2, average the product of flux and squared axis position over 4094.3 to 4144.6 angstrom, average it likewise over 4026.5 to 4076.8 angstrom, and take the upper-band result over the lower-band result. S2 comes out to 0.91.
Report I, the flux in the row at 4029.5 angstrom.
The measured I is 138.6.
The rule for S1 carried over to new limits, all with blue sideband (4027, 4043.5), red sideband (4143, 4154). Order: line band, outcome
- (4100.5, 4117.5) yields 2.7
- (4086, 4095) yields 1.2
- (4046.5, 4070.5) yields 1.7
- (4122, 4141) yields 1.9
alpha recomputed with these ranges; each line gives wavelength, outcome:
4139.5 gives 117.9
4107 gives 85.02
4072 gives 117.8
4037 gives 129.3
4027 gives 130.6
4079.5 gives 99.11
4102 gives 131.7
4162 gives 124.5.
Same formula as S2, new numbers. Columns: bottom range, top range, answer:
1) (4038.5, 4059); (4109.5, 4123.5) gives 0.89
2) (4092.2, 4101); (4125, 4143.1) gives 1.27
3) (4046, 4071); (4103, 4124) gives 0.90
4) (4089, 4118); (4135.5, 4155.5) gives 1.23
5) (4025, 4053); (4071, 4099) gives 0.88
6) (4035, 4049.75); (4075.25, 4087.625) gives 0.90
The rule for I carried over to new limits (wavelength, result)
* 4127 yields 115.6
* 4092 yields 109.8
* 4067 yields 110.6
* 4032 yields 116.6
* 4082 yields 121.9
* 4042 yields 135.5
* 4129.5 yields 112.8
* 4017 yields 118.7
